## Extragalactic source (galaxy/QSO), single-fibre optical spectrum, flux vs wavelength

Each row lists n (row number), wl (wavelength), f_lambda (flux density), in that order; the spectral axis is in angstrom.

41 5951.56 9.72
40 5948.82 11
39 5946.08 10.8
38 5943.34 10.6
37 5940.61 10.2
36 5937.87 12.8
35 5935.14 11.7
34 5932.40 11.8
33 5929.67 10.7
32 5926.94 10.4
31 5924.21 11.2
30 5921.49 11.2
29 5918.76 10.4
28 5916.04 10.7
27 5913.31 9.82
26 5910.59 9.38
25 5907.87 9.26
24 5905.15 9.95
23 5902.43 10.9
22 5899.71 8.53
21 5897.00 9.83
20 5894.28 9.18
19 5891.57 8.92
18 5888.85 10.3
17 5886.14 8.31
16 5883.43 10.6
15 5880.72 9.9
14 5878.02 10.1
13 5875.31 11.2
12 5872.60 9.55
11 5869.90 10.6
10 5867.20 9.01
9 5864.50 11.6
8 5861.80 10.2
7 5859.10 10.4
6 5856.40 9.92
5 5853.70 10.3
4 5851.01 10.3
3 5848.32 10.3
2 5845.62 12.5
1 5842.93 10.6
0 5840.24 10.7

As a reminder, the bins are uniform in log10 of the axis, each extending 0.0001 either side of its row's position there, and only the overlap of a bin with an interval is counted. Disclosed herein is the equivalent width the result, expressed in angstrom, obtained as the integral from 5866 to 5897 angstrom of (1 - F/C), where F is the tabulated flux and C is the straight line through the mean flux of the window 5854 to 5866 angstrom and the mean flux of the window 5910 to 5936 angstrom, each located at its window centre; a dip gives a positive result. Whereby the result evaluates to 2.3 angstrom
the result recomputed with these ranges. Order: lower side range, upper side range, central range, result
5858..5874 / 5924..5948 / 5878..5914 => 3.4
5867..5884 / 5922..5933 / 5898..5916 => 1.6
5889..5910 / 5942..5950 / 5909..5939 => -2.0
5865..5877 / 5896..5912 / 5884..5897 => 0.7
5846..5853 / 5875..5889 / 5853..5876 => 0.1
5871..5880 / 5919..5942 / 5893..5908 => 1.5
